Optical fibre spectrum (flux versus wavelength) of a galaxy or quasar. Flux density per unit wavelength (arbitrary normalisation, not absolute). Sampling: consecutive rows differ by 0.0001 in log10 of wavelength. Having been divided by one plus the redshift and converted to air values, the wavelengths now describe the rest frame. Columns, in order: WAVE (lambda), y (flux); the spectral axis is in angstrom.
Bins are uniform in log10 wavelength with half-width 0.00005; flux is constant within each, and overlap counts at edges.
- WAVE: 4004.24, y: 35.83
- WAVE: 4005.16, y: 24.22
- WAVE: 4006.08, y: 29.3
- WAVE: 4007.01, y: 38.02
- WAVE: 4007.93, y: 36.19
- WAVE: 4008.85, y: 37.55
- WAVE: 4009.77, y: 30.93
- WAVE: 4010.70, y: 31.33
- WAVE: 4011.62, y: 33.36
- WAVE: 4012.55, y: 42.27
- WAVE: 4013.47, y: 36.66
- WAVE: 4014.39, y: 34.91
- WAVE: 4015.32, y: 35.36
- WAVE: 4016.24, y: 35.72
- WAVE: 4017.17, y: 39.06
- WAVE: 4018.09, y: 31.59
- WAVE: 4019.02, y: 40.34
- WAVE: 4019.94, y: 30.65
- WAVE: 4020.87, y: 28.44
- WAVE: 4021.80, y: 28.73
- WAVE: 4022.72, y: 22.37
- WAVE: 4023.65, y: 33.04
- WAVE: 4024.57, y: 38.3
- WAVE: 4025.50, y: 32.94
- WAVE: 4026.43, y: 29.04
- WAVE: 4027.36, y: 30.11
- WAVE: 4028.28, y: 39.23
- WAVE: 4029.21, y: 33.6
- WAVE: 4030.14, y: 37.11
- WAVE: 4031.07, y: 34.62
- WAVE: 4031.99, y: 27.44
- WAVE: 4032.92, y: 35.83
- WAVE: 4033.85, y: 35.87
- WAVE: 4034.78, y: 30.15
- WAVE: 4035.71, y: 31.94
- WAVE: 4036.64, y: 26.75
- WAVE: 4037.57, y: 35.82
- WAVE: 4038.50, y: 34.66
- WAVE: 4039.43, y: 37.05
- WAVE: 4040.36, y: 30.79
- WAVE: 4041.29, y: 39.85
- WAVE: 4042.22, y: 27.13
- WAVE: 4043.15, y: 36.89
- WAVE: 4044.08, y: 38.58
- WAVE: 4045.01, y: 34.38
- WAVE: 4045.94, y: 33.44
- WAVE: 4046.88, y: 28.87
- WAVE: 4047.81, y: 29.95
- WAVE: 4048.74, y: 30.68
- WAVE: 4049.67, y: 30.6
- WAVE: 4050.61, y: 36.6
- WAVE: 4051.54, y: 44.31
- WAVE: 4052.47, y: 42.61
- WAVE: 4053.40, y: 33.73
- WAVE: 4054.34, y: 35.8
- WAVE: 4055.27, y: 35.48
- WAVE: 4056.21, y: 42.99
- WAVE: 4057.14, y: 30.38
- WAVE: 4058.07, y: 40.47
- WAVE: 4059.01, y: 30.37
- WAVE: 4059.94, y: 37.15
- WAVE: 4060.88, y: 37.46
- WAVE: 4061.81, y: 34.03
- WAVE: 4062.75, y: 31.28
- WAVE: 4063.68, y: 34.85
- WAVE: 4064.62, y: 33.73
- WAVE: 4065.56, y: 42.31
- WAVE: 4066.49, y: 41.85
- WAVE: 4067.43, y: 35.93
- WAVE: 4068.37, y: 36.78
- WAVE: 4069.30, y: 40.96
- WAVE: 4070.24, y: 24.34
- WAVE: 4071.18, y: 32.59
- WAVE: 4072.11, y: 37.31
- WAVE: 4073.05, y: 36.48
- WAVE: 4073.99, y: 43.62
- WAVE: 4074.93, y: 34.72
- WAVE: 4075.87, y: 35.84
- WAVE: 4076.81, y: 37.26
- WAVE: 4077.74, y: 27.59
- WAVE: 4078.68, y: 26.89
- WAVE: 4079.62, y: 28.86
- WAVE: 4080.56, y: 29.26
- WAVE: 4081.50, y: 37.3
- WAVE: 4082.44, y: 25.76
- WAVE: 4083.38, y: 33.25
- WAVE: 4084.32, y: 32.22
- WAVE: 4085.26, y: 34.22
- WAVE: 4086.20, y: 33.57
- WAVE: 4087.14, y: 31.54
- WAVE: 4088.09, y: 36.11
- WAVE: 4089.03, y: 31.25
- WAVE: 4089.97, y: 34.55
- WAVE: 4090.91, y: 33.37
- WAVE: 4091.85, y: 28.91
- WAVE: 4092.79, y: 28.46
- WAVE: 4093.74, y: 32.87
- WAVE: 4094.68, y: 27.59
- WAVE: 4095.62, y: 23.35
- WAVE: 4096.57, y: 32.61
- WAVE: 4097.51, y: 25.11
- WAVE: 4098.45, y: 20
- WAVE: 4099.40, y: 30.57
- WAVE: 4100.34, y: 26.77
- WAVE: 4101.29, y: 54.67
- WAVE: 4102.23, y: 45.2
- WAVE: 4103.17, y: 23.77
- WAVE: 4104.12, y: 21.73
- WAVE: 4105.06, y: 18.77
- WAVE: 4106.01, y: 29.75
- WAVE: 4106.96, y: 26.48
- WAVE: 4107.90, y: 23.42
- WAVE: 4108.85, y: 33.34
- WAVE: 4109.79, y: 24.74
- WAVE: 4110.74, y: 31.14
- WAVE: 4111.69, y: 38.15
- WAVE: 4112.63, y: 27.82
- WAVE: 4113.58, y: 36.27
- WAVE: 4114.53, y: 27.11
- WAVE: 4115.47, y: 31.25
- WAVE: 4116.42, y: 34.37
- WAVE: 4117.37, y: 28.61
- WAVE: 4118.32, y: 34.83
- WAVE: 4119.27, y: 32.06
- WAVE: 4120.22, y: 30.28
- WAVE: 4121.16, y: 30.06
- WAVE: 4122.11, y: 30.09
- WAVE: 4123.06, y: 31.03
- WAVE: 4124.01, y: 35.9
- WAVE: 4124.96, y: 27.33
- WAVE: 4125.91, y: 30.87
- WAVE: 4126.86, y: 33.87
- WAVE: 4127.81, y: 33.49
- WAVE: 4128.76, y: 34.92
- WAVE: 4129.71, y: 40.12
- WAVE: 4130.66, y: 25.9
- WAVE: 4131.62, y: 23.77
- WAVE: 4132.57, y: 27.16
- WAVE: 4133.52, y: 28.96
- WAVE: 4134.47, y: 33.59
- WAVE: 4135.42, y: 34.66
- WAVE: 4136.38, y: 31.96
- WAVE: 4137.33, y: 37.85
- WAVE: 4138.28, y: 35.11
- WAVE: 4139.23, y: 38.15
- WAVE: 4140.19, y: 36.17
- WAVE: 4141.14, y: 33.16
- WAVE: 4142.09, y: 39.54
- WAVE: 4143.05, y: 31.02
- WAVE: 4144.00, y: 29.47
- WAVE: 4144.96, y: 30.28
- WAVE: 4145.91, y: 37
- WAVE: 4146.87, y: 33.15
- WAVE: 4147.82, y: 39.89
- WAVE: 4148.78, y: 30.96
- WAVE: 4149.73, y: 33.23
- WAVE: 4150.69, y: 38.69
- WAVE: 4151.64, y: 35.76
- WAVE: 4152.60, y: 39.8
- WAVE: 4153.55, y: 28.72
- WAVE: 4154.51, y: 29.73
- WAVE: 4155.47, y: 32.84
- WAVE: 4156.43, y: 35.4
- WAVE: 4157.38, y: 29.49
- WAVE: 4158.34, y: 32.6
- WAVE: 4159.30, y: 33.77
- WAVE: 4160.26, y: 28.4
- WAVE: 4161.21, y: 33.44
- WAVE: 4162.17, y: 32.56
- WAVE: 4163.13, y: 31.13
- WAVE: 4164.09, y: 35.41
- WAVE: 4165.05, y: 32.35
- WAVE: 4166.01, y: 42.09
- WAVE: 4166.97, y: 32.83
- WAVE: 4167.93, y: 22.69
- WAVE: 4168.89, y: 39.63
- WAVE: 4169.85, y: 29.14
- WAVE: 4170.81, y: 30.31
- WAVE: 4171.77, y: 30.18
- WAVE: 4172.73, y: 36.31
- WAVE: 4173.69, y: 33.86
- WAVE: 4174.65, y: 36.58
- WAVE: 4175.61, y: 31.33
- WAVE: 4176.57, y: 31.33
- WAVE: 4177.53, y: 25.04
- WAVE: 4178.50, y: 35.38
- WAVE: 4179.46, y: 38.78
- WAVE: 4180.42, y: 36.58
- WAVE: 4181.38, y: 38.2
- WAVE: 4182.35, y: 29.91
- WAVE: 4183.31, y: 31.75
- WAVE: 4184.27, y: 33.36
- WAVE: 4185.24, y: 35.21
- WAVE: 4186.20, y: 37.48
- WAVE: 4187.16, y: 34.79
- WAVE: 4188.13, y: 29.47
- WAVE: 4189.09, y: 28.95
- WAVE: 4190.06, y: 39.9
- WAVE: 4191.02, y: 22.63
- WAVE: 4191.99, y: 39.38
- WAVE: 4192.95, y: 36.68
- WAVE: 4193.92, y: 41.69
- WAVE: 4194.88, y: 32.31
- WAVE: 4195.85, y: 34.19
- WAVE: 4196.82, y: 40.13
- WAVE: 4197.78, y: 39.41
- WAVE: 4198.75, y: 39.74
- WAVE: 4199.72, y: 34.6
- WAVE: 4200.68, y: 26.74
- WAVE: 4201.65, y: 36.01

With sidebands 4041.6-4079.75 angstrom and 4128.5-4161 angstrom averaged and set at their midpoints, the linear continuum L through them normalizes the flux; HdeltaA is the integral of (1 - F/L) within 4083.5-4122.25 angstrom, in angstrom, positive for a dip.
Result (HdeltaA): 4.0 angstrom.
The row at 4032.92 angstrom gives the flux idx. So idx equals 35.83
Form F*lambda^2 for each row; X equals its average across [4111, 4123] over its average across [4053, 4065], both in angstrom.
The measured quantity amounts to 0.93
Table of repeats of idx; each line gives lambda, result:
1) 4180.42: 36.58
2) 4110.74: 31.14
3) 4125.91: 30.87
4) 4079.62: 28.86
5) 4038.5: 34.66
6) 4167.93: 22.69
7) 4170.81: 30.31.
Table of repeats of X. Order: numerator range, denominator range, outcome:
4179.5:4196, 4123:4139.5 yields 1.09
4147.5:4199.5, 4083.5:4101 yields 1.16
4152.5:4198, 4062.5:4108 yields 1.09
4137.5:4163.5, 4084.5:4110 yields 1.15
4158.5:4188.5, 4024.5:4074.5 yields 1.01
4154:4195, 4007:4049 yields 1.06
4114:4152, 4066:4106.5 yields 1.04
